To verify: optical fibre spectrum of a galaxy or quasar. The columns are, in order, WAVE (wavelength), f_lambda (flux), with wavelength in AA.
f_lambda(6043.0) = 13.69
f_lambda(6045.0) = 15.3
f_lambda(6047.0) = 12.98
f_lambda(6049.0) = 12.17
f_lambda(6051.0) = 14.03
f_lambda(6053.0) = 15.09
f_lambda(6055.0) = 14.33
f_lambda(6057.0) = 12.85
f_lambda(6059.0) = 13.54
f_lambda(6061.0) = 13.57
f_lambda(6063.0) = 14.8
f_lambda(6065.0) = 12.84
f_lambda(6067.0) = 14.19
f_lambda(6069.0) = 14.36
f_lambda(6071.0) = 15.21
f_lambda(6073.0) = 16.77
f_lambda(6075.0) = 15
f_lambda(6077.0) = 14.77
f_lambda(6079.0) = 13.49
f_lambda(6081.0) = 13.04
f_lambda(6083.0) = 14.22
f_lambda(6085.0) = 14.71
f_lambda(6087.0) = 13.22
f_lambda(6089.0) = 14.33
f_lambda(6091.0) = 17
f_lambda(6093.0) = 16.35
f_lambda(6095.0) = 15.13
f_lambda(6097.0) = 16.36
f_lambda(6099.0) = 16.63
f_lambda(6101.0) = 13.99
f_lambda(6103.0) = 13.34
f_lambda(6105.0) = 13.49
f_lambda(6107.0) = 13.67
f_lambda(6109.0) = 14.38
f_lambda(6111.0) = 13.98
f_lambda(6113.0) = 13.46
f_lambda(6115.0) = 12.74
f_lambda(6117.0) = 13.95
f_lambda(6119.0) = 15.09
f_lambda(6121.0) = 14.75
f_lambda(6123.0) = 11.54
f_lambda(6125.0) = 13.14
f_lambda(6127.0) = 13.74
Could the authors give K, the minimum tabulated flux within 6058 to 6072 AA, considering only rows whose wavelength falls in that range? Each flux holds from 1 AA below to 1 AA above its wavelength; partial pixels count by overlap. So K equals 12.84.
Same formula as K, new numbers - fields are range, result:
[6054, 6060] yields 12.85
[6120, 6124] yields 11.54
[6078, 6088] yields 13.04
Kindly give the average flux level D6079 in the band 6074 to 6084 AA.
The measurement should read 14.1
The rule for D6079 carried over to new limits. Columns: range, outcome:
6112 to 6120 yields 13.8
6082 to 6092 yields 14.7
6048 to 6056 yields 13.9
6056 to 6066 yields 13.5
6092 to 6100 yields 16.1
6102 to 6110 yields 13.7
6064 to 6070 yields 13.8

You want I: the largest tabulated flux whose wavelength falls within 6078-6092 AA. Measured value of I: 17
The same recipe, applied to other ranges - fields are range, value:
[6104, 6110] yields 14.38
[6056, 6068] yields 14.8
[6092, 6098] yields 16.36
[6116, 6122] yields 15.09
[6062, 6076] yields 16.77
